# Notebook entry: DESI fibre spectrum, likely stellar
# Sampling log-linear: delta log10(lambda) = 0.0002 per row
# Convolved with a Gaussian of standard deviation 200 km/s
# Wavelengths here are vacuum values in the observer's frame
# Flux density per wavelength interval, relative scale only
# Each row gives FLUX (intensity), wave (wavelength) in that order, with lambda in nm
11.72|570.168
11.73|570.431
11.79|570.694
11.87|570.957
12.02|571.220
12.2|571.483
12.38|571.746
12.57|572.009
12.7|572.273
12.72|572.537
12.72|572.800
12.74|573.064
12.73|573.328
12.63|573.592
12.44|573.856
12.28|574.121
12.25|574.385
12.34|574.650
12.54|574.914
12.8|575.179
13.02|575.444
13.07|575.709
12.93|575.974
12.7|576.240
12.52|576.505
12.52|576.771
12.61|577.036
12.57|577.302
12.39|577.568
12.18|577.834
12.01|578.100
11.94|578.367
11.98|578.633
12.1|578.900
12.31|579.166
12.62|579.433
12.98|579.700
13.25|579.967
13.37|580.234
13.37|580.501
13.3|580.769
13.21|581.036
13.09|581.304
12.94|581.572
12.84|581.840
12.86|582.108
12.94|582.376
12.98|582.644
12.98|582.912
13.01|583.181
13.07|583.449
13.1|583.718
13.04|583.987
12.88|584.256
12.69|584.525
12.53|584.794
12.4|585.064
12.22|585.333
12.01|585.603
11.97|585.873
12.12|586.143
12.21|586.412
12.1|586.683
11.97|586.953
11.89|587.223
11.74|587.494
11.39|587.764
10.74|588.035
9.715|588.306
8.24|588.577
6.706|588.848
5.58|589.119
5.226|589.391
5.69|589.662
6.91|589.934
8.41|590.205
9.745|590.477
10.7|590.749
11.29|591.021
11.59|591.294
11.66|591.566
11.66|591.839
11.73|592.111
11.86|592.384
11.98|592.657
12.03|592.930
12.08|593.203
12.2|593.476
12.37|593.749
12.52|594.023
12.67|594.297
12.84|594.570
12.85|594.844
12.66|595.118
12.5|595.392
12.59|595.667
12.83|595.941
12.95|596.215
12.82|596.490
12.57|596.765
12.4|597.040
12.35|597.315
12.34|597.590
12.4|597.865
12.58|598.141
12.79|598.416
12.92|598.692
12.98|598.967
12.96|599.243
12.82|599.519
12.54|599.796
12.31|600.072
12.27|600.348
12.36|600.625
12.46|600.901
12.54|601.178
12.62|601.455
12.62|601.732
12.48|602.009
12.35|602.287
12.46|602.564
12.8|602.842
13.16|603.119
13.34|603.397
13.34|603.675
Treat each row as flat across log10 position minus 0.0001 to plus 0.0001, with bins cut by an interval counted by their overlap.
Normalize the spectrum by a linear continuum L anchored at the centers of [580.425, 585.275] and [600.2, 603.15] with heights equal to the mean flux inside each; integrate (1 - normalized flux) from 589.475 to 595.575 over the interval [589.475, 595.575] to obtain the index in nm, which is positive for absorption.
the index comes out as 0.72 nm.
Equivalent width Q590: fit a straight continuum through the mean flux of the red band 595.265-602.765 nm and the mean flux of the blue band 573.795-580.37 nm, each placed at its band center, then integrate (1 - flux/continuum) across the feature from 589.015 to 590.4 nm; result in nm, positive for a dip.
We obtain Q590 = 0.67 nm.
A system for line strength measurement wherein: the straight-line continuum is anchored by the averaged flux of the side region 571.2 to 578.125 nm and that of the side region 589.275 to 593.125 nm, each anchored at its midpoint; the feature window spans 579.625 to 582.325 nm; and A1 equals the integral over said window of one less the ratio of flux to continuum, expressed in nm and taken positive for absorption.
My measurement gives -0.35 nm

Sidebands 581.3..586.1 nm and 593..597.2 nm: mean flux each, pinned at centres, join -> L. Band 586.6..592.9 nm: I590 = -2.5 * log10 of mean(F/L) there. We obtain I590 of 0.260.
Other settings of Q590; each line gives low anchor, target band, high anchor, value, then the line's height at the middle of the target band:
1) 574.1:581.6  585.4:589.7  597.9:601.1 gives 0.87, 12.6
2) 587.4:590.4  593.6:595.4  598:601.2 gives -0.36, 10.5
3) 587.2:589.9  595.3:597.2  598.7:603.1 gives -0.28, 11.1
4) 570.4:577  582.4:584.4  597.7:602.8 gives -0.08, 12.5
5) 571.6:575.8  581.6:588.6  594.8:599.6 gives 0.24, 12.6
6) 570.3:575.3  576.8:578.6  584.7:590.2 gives -0.10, 11.6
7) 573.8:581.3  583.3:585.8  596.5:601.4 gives -0.01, 12.6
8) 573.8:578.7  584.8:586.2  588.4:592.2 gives -0.28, 10.1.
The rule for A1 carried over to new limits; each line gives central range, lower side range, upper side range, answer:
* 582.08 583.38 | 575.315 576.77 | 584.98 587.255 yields -0.066 nm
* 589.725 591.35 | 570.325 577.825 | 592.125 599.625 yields 0.392 nm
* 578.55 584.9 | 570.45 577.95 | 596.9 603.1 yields -0.194 nm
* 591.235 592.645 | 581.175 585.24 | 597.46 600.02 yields 0.115 nm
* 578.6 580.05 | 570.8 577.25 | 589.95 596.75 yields -0.022 nm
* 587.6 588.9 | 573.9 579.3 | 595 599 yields 0.308 nm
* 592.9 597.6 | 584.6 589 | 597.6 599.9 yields -0.098 nm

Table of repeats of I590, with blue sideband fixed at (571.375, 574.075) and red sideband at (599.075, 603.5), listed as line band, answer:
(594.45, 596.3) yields -0.01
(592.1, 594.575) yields 0.03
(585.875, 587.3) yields 0.05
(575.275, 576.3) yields -0.03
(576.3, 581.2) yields 0.00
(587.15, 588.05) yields 0.10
